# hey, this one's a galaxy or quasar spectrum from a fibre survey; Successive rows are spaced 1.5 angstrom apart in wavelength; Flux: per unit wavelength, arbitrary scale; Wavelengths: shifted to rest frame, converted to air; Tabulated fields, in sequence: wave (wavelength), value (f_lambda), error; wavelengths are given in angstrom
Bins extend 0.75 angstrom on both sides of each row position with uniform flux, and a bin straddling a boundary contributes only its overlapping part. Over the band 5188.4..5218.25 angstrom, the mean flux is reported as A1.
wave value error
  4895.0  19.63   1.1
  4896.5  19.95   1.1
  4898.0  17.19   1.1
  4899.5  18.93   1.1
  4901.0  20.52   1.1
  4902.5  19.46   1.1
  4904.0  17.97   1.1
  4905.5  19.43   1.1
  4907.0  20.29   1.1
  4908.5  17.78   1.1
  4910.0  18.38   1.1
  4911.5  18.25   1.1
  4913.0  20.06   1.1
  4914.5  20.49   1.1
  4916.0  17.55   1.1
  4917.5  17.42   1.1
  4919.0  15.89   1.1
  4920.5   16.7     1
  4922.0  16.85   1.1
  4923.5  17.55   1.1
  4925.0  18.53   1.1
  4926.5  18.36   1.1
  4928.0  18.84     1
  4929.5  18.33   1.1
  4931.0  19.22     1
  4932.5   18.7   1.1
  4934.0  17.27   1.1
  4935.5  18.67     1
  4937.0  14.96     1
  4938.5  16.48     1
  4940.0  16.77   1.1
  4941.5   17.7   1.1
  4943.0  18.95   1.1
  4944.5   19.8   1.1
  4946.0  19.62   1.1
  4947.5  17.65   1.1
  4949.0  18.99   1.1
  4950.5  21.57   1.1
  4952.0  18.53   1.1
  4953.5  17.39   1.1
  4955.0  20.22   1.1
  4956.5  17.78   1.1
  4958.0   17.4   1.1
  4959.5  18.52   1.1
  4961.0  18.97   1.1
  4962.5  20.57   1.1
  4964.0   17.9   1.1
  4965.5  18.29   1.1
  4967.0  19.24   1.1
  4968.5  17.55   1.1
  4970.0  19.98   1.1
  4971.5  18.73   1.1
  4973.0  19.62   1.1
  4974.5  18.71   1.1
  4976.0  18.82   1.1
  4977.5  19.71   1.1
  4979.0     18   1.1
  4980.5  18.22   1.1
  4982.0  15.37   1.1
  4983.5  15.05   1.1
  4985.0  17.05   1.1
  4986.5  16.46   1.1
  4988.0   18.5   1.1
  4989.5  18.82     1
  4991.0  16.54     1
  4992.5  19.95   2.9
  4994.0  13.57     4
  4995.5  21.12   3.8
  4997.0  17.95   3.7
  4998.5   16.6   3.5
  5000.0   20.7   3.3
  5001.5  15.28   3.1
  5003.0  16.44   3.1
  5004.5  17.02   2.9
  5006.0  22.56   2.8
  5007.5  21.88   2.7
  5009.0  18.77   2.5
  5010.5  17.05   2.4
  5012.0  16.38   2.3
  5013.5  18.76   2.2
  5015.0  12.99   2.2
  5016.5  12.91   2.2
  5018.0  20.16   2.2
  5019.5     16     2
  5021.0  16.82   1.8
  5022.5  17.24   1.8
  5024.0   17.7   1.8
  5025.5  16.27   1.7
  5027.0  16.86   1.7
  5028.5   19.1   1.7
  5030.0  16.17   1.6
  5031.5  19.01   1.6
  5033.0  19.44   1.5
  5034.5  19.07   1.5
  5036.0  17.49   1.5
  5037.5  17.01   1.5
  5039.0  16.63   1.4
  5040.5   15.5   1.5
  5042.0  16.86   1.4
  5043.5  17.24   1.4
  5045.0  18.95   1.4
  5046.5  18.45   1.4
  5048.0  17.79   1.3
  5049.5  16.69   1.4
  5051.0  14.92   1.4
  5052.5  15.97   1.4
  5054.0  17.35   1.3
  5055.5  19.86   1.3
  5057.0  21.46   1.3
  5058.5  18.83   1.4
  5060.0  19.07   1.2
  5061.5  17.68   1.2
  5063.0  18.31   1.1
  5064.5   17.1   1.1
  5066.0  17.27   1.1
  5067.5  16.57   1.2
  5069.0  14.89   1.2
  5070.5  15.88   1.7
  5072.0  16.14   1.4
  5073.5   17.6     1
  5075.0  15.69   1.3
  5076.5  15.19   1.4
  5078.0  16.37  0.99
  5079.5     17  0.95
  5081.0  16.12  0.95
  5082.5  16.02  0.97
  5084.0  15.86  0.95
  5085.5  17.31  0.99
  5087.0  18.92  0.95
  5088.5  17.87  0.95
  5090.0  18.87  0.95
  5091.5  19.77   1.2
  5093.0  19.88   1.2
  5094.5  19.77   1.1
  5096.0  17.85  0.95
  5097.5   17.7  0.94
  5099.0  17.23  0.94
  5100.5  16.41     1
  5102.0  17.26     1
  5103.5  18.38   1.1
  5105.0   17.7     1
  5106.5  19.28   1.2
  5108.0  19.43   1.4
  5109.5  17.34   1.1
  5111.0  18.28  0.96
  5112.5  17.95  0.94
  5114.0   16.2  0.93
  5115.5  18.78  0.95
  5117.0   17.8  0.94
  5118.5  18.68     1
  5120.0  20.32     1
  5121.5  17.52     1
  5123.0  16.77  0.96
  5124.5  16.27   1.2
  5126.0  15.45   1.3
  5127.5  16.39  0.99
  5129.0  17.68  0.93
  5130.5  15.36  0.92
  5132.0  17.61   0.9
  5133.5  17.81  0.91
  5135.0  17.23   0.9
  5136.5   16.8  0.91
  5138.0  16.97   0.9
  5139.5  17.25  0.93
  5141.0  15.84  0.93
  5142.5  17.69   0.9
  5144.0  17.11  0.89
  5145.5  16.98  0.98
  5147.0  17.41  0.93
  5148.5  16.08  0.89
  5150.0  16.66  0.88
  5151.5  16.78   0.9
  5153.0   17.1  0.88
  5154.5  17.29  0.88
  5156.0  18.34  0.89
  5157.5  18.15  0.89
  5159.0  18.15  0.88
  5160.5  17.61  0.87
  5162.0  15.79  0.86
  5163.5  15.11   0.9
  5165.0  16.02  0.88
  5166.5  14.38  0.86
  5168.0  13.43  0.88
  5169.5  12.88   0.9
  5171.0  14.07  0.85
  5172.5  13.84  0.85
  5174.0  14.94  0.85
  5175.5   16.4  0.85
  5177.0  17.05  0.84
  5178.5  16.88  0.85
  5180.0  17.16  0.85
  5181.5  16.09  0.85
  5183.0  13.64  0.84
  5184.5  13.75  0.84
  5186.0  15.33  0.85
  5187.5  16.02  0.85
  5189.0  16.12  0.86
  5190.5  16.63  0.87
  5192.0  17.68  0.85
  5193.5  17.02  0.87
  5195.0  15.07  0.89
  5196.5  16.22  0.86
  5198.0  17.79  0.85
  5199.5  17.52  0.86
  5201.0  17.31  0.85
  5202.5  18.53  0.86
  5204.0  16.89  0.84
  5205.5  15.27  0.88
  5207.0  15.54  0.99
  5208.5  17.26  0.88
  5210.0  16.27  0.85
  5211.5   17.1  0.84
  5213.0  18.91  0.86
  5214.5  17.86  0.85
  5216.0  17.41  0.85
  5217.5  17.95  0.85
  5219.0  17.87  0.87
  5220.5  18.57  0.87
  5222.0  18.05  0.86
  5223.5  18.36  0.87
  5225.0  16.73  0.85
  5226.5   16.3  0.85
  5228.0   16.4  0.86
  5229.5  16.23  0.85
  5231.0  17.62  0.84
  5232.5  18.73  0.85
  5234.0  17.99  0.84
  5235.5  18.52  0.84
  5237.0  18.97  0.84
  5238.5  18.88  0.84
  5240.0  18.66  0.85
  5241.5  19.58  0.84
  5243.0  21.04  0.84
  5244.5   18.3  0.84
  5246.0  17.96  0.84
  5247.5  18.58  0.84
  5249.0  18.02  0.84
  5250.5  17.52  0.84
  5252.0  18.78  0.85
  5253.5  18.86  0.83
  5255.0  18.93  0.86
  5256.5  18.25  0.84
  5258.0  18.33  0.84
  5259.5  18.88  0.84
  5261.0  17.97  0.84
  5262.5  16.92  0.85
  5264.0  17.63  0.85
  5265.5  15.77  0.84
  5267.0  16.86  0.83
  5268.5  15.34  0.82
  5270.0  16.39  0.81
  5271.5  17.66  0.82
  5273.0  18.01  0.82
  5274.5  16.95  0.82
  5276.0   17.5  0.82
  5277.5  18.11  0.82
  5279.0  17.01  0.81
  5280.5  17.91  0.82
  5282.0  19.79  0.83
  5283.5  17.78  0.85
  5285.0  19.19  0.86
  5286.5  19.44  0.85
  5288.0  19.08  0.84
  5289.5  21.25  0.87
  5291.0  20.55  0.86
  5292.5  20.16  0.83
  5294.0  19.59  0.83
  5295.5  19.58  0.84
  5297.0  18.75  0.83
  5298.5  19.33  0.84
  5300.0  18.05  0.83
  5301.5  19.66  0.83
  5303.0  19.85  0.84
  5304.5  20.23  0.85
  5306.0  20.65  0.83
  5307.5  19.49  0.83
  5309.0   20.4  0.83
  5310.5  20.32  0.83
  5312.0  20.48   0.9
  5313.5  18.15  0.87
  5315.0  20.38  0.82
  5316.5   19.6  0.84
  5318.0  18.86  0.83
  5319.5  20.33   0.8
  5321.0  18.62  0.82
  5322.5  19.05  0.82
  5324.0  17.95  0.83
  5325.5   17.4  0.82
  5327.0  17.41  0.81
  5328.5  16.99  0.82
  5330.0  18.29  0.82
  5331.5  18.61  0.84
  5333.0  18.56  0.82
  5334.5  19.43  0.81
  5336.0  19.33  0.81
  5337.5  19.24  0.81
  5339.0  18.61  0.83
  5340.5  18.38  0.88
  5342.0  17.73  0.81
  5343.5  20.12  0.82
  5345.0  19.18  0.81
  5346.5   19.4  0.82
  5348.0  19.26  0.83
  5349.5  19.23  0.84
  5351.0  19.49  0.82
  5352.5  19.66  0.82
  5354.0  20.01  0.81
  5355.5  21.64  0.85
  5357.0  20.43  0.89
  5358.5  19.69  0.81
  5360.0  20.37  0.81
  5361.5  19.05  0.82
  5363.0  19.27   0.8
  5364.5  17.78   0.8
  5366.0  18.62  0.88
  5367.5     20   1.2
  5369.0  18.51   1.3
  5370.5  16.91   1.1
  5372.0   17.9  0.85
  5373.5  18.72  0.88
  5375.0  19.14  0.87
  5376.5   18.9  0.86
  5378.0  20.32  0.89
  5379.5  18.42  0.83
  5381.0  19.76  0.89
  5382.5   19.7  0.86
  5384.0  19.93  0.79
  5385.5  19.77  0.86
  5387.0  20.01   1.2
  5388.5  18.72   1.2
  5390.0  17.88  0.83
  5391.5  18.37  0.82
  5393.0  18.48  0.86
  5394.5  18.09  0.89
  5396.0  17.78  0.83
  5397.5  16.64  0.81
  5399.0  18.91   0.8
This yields 17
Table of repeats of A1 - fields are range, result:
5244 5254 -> 18.3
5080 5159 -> 17.5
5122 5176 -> 16.4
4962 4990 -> 18.2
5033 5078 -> 17.3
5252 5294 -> 18.2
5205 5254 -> 17.9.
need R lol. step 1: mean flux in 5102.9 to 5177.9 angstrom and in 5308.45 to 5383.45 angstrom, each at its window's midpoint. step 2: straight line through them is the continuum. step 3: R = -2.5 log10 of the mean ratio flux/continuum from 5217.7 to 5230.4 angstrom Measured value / 0.03 mag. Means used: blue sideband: 16.9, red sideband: 19.1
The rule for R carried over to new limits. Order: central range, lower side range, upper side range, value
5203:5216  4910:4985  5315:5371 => 0.111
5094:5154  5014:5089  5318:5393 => 0.011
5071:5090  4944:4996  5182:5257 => 0.076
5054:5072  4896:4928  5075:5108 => -0.002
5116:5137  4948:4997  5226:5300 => 0.062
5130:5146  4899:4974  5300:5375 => 0.111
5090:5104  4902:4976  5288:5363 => 0.032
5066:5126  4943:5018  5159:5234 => -0.014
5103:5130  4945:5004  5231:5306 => 0.037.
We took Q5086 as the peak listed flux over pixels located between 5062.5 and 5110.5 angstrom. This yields 19.88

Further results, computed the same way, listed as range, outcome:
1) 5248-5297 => 21.25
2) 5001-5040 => 22.56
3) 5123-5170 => 18.34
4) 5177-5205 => 18.53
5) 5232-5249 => 21.04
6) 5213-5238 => 18.97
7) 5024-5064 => 21.46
